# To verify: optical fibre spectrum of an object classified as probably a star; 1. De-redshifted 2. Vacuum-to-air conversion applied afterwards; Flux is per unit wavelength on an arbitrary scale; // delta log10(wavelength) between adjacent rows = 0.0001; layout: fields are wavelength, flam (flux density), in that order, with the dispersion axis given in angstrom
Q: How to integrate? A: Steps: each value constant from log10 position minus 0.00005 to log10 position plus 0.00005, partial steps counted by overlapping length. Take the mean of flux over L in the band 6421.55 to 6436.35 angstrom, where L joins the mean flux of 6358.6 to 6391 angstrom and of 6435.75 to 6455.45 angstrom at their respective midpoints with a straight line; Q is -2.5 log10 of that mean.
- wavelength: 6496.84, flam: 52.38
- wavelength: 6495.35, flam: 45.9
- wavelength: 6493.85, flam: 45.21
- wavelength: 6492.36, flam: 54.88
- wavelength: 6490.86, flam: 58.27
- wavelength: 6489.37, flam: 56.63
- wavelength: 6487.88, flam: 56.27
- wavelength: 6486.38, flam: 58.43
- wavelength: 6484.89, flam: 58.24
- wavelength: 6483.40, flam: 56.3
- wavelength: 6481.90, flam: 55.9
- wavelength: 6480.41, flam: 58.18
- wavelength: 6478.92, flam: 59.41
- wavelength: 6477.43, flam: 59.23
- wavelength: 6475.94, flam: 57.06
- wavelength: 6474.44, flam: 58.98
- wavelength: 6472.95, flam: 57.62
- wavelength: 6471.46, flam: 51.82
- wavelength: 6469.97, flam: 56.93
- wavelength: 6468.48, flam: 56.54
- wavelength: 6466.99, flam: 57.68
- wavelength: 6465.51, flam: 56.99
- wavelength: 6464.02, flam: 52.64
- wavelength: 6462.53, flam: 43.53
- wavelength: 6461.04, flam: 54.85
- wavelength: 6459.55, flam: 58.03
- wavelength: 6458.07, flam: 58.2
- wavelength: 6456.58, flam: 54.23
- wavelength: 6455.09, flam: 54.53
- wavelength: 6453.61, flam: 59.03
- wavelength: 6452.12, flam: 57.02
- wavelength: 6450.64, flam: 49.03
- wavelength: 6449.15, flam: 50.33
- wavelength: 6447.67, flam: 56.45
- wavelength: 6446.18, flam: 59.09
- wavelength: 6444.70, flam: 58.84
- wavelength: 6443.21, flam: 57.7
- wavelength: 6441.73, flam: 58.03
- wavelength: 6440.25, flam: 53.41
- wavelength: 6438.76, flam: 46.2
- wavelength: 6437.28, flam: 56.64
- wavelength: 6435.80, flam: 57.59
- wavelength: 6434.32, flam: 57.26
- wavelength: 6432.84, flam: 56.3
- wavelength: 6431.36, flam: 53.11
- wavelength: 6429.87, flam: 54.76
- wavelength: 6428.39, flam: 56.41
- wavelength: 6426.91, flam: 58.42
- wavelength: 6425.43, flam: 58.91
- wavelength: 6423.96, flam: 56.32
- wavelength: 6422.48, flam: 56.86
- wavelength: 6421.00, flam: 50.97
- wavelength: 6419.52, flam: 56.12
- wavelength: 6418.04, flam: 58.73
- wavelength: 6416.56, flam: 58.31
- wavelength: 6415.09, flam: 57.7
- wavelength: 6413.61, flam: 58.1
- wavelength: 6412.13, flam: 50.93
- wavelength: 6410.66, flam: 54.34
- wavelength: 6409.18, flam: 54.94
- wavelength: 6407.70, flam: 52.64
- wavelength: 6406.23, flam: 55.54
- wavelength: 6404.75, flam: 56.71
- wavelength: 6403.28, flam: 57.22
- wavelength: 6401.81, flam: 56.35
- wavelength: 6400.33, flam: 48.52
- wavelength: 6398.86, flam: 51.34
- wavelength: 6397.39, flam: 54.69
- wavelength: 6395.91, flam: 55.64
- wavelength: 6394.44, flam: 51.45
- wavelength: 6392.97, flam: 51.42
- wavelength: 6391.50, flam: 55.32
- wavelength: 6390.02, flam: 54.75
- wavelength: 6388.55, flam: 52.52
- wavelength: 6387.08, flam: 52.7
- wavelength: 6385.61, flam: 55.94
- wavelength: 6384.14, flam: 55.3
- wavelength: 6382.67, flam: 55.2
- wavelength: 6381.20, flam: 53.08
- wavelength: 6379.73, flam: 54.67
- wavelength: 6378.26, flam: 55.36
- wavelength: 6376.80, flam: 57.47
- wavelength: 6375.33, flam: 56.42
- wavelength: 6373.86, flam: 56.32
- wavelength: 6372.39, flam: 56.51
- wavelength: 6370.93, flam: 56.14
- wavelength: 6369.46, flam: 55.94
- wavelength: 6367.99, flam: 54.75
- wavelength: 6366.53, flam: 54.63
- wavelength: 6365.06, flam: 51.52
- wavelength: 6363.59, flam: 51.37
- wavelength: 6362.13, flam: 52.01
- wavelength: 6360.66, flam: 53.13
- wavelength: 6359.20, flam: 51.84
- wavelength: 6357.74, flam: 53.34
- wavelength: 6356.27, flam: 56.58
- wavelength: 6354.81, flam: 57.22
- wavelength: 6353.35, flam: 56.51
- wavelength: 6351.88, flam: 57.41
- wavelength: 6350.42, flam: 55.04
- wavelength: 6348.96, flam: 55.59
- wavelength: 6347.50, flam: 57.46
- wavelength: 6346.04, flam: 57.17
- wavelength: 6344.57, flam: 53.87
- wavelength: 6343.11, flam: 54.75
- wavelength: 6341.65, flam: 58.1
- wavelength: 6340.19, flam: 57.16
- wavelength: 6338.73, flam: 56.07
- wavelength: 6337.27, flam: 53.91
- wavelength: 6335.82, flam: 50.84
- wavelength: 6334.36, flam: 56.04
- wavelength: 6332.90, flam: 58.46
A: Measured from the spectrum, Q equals -0.03 mag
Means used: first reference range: 54.4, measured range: 56.5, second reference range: 55.2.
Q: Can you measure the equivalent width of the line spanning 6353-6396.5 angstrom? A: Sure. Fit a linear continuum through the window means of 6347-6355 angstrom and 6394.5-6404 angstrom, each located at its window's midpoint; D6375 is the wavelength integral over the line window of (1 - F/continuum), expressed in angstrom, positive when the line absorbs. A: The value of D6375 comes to 0.5 angstrom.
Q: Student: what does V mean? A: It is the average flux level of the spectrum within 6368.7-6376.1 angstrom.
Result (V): 56.2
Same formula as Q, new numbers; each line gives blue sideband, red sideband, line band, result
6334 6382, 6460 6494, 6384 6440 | 0.01 mag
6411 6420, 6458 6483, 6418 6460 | 0.01 mag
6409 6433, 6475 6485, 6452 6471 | 0.04 mag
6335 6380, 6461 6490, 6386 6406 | 0.03 mag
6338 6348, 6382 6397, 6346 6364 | 0.01 mag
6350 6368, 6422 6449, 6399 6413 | 0.03 mag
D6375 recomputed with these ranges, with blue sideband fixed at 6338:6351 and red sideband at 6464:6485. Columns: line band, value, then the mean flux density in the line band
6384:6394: 0.46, 53.8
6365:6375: 0.16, 55.4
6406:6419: 0.20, 55.7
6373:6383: 0.15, 55.5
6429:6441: 0.49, 54.4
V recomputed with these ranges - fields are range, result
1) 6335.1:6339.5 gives 53.7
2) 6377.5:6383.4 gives 54.6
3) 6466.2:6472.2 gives 55.8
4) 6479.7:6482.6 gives 57.1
